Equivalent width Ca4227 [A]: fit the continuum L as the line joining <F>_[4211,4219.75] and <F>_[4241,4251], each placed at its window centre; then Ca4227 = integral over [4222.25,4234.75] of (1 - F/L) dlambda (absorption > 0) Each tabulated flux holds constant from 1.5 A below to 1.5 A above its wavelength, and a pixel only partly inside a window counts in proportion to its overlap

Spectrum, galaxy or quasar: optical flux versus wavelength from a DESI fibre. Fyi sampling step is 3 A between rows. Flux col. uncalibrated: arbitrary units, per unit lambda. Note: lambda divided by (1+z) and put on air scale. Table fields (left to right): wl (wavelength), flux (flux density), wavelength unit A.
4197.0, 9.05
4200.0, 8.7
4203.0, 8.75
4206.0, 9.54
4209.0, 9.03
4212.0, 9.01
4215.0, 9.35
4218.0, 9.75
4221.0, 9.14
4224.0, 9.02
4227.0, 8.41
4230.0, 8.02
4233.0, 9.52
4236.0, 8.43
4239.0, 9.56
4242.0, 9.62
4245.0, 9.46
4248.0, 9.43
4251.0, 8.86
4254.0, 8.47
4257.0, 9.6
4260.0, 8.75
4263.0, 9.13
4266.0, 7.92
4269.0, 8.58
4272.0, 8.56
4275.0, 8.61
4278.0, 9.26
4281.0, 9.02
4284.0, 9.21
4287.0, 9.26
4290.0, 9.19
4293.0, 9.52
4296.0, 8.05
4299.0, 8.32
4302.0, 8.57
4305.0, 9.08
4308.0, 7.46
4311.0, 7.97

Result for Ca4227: 0.9 A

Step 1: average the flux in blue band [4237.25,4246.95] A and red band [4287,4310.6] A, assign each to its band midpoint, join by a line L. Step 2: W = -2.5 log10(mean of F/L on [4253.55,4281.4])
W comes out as 0.04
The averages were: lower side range 9.51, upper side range 8.61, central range 8.79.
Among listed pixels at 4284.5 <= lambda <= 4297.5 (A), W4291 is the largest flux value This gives 9.52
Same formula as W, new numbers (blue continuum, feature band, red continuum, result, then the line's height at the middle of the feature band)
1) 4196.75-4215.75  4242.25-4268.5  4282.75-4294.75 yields 0.03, 9.18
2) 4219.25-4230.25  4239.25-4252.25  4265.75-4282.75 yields -0.08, 8.73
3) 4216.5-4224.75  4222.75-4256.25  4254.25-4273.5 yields 0.01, 9.07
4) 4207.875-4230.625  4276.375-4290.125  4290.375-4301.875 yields -0.05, 8.73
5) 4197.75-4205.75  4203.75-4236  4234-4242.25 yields 0.00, 9.02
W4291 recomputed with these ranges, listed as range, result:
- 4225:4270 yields 9.62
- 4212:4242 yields 9.75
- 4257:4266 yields 9.6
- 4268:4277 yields 8.61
